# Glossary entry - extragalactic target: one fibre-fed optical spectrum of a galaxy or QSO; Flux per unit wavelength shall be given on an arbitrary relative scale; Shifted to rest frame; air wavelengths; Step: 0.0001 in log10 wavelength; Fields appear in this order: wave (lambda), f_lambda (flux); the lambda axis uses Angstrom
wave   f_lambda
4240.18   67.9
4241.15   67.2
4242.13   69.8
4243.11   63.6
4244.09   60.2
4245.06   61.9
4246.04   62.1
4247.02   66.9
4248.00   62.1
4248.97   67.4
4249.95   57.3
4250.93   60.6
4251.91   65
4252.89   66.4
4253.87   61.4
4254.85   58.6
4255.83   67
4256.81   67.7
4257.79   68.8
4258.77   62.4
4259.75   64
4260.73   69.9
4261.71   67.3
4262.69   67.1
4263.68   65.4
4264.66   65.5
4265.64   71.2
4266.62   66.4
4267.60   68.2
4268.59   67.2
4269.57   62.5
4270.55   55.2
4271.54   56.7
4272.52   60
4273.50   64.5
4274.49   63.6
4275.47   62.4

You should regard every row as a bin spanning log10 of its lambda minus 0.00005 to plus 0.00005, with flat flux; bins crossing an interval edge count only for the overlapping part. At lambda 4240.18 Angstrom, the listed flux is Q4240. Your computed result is 67.9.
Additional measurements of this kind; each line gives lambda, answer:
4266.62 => 66.4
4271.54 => 56.7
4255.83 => 67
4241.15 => 67.2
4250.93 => 60.6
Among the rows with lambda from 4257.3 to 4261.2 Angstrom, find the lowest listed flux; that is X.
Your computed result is 62.4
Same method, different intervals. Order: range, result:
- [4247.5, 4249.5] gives 62.1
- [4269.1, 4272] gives 55.2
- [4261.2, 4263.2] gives 67.1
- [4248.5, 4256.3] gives 57.3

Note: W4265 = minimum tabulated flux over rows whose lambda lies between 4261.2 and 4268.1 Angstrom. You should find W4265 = 65.4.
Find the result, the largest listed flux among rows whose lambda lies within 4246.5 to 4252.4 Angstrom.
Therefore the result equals 67.4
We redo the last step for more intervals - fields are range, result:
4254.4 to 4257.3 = 67.7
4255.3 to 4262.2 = 69.9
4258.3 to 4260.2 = 64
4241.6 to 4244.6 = 69.8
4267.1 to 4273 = 68.2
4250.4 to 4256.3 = 67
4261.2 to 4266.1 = 71.2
